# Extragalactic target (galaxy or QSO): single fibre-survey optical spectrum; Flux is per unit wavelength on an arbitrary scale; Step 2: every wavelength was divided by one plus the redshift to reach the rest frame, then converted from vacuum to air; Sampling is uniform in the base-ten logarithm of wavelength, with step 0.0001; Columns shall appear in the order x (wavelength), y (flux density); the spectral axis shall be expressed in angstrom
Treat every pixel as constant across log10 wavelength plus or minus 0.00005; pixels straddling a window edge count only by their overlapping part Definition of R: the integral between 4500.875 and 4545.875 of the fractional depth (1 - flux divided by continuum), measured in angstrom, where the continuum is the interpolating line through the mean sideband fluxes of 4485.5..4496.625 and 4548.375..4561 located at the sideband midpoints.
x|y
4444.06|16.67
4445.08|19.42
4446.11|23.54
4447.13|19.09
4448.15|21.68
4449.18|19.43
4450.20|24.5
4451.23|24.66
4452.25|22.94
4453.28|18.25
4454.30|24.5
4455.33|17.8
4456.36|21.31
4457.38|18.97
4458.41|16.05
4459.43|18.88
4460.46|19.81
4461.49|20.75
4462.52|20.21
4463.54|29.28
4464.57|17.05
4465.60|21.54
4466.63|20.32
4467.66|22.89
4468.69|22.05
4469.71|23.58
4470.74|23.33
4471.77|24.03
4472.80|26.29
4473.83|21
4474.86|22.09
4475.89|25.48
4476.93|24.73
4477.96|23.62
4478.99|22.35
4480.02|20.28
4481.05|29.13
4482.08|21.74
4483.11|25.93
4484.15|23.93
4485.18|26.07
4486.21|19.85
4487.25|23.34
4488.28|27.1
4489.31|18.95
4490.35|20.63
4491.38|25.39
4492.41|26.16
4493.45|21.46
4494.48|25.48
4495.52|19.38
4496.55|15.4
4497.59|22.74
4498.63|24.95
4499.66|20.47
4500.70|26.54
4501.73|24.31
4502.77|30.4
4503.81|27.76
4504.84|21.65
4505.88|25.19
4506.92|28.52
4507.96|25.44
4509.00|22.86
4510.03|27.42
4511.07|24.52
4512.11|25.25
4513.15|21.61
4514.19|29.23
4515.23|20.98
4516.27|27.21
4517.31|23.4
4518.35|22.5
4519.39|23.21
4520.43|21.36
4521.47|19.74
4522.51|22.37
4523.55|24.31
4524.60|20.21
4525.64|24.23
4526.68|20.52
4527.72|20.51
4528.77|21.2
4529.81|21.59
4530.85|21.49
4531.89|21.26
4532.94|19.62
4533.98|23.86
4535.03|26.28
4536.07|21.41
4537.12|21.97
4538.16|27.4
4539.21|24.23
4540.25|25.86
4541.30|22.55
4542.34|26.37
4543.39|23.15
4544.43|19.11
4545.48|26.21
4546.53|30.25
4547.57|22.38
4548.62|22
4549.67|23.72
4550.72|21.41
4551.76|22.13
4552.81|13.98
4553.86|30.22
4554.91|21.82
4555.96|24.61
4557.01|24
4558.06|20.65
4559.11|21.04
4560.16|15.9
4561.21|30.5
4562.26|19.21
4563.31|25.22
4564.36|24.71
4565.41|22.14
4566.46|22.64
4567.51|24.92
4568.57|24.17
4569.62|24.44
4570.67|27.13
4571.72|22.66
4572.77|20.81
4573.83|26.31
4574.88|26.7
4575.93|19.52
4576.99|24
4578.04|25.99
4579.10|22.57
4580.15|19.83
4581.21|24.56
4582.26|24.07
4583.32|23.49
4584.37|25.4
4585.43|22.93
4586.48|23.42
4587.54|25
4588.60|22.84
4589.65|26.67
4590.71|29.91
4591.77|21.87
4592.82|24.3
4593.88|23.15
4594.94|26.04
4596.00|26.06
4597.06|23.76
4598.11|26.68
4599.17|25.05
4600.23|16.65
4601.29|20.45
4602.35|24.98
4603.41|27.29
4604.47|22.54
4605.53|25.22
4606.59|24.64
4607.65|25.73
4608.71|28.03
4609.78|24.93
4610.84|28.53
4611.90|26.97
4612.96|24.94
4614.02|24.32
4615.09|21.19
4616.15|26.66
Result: -3.0 angstrom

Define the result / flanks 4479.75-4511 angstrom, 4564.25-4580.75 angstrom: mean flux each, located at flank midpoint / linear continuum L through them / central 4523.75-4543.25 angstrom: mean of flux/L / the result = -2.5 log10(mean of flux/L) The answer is 0.05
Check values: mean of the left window 24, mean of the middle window 22.8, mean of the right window 23.6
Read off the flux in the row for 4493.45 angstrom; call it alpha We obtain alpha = 21.46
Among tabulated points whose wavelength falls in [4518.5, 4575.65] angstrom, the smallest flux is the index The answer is 13.98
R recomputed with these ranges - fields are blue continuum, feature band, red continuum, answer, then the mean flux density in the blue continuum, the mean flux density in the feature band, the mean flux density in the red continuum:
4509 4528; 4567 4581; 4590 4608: 0.15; 23.3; 23.8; 24.4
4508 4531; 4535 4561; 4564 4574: 0.40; 23.1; 23.2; 23.9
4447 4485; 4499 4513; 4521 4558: -1.69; 22.2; 25.3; 22.9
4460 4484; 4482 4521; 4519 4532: -2.93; 23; 23.9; 21.7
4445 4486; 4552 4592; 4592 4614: 1.01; 22.2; 23.6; 24.8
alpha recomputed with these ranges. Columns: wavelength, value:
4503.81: 27.76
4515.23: 20.98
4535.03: 26.28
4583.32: 23.49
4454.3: 24.5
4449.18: 19.43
